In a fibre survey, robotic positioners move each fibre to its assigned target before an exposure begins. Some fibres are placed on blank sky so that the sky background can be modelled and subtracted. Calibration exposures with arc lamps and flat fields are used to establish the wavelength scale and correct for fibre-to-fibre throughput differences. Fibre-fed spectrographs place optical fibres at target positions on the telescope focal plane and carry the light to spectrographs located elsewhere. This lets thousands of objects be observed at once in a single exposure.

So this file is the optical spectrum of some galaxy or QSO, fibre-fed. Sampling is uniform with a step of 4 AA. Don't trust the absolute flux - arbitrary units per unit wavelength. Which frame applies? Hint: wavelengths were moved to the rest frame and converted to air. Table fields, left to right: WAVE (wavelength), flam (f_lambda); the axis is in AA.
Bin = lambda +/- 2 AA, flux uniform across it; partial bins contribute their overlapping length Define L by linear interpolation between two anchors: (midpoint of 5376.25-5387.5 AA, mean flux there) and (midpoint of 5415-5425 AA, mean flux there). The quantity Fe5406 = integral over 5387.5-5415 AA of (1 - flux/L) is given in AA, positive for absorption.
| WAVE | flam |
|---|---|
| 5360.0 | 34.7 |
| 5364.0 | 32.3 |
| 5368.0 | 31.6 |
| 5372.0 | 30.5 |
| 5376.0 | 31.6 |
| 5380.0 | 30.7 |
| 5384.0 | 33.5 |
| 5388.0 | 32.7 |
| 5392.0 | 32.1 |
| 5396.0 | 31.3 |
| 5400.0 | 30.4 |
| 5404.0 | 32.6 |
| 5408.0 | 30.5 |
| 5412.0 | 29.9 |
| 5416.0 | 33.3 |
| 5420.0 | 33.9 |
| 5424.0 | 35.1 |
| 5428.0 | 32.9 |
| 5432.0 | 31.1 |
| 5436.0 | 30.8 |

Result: 1.45 AA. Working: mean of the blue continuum 32.1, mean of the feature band 31.4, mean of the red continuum 34.1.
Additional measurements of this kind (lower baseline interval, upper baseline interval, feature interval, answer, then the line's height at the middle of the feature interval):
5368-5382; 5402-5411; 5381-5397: -0.61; 31.2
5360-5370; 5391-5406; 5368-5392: 0.20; 32.1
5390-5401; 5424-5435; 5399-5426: -0.34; 31.9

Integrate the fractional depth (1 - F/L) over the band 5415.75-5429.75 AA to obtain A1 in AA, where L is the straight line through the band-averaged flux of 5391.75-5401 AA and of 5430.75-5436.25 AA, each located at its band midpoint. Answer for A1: -1.3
